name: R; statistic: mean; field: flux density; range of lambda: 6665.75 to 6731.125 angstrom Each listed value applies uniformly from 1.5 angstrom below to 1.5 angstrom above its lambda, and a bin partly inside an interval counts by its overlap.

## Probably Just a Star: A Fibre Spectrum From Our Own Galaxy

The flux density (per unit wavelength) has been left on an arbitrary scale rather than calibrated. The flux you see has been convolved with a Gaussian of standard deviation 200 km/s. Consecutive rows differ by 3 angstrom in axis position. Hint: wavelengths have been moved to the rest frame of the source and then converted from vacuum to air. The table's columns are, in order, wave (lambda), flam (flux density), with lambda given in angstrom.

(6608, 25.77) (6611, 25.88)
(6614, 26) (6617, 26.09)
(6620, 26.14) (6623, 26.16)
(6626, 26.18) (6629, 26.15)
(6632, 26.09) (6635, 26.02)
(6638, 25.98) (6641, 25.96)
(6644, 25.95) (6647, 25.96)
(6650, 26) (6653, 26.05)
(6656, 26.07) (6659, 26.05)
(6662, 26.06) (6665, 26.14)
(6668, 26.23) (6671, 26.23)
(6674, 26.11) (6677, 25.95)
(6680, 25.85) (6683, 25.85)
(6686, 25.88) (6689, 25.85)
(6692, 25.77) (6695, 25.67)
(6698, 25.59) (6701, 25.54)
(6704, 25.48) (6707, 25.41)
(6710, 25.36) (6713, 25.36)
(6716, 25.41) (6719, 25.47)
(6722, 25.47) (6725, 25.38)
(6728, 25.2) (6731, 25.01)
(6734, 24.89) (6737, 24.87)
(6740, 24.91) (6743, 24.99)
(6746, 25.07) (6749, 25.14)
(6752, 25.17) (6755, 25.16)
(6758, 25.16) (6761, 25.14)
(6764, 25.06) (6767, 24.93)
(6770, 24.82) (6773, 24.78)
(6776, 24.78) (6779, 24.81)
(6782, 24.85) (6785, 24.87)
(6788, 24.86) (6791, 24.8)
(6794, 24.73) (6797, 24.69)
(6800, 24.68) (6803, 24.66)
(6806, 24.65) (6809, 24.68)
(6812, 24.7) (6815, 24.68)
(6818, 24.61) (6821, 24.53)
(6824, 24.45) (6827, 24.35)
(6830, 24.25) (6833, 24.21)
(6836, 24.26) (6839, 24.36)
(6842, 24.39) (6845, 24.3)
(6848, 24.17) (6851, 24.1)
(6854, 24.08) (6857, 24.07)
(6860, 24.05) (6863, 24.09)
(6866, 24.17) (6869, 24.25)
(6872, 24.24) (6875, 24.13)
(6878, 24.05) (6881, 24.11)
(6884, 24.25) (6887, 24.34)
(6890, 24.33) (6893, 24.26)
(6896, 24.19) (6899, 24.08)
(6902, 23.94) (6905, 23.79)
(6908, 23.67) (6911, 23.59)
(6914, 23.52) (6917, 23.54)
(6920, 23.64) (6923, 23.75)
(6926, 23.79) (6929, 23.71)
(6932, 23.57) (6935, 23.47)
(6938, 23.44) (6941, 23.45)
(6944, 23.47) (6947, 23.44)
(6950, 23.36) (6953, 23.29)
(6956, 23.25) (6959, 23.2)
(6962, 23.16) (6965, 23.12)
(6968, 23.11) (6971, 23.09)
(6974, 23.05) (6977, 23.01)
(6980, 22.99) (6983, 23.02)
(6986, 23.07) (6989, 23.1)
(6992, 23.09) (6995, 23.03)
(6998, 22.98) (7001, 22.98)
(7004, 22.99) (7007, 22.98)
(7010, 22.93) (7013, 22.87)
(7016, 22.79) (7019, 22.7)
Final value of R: 25.7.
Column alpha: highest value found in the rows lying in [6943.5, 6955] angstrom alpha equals 23.47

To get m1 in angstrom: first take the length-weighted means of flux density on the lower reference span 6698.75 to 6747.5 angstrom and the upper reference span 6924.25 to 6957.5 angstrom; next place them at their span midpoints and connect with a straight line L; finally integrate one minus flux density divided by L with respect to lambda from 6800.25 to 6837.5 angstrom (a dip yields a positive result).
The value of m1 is -0.1 angstrom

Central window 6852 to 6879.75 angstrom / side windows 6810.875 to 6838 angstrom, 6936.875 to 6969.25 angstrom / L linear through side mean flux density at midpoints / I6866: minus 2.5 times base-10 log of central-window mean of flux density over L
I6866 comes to 0.00 mag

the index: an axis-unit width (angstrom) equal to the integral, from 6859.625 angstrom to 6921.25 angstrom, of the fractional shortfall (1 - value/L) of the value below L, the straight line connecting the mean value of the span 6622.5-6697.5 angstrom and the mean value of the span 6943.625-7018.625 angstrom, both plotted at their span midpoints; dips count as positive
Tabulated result -0.3 angstrom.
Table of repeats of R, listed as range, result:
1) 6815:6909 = 24.2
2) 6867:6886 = 24.2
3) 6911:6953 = 23.5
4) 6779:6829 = 24.7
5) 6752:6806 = 24.9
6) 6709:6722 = 25.4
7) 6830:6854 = 24.2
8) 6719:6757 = 25.1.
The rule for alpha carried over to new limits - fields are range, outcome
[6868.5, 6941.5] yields 24.34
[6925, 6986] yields 23.79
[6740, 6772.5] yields 25.17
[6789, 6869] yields 24.8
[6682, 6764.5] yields 25.88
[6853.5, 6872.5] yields 24.25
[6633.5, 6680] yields 26.23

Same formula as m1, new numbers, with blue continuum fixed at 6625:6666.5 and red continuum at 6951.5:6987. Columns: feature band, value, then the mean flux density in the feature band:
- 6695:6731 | 0.0 angstrom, 25.4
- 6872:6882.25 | -0.1 angstrom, 24.1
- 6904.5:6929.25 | -0.1 angstrom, 23.7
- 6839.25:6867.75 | 0.0 angstrom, 24.2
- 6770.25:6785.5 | 0.0 angstrom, 24.8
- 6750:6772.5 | 0.0 angstrom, 25.1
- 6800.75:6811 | 0.0 angstrom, 24.7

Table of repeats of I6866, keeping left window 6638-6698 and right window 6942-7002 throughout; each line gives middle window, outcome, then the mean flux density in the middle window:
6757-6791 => 0.00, 24.9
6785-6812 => 0.00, 24.7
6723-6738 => 0.01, 25.1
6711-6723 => 0.00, 25.4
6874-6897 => -0.01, 24.2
